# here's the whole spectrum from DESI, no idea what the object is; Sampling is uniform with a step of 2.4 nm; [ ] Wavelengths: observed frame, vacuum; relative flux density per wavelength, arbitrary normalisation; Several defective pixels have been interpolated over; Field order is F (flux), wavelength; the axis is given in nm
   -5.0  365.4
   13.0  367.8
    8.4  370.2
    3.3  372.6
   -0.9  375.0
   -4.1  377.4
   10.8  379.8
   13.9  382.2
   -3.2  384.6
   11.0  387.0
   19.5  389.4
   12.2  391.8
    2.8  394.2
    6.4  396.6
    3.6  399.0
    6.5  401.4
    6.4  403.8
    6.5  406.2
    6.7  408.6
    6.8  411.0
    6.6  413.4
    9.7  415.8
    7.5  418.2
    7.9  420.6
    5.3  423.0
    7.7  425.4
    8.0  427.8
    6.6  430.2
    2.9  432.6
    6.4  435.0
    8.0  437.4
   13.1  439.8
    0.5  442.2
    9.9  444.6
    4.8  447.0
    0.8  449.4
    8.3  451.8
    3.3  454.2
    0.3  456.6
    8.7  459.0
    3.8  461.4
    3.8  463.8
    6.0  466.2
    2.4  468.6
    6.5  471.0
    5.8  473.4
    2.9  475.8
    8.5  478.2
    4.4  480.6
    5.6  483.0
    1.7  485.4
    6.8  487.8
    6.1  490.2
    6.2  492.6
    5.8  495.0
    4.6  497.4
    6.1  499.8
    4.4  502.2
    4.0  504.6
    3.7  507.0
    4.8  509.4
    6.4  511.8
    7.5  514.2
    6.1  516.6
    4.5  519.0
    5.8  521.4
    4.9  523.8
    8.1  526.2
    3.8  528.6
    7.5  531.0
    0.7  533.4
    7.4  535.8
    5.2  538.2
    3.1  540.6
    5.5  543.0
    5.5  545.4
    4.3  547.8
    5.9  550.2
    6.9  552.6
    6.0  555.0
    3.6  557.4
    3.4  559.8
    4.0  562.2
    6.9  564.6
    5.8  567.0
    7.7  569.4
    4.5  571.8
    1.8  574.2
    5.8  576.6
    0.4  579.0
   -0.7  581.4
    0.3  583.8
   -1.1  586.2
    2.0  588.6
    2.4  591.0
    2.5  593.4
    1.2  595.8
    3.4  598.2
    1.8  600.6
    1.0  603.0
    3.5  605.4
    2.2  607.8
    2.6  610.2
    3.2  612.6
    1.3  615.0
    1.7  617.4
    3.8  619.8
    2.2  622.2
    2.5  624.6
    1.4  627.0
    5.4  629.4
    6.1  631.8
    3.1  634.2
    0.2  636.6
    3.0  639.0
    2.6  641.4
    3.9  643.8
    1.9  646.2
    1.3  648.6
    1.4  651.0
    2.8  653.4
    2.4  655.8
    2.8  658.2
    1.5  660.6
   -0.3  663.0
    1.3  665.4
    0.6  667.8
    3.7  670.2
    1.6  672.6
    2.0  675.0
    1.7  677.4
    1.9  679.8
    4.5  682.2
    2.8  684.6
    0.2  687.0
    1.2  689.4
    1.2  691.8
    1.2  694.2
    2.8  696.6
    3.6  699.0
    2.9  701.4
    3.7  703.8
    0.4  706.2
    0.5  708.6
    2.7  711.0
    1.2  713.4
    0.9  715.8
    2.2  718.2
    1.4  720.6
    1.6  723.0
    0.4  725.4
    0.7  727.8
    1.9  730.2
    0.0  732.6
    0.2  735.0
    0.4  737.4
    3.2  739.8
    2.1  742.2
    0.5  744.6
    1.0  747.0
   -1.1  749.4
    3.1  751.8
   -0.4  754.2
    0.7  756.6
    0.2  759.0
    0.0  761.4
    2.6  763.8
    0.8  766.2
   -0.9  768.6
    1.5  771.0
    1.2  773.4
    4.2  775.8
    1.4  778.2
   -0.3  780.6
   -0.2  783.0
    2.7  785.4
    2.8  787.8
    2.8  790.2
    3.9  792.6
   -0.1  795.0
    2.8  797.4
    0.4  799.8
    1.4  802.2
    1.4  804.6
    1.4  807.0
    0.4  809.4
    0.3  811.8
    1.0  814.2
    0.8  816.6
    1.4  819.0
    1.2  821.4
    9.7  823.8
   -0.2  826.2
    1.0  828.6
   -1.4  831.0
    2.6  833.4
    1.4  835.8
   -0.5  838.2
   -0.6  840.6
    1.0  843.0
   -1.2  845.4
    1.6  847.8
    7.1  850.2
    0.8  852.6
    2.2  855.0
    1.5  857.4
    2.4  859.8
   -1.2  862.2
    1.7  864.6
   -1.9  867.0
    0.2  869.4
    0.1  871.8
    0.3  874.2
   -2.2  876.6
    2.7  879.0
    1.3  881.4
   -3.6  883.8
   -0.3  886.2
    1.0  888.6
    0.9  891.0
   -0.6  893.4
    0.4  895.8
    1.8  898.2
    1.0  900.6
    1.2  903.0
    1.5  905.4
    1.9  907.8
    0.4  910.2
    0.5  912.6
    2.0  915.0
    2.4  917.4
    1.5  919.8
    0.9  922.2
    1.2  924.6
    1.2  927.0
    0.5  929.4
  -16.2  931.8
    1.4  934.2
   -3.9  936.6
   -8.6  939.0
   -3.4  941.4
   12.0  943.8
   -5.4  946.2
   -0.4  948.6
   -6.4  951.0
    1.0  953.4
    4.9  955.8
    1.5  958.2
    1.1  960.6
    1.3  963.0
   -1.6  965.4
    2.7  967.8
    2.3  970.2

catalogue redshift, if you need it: 1.209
